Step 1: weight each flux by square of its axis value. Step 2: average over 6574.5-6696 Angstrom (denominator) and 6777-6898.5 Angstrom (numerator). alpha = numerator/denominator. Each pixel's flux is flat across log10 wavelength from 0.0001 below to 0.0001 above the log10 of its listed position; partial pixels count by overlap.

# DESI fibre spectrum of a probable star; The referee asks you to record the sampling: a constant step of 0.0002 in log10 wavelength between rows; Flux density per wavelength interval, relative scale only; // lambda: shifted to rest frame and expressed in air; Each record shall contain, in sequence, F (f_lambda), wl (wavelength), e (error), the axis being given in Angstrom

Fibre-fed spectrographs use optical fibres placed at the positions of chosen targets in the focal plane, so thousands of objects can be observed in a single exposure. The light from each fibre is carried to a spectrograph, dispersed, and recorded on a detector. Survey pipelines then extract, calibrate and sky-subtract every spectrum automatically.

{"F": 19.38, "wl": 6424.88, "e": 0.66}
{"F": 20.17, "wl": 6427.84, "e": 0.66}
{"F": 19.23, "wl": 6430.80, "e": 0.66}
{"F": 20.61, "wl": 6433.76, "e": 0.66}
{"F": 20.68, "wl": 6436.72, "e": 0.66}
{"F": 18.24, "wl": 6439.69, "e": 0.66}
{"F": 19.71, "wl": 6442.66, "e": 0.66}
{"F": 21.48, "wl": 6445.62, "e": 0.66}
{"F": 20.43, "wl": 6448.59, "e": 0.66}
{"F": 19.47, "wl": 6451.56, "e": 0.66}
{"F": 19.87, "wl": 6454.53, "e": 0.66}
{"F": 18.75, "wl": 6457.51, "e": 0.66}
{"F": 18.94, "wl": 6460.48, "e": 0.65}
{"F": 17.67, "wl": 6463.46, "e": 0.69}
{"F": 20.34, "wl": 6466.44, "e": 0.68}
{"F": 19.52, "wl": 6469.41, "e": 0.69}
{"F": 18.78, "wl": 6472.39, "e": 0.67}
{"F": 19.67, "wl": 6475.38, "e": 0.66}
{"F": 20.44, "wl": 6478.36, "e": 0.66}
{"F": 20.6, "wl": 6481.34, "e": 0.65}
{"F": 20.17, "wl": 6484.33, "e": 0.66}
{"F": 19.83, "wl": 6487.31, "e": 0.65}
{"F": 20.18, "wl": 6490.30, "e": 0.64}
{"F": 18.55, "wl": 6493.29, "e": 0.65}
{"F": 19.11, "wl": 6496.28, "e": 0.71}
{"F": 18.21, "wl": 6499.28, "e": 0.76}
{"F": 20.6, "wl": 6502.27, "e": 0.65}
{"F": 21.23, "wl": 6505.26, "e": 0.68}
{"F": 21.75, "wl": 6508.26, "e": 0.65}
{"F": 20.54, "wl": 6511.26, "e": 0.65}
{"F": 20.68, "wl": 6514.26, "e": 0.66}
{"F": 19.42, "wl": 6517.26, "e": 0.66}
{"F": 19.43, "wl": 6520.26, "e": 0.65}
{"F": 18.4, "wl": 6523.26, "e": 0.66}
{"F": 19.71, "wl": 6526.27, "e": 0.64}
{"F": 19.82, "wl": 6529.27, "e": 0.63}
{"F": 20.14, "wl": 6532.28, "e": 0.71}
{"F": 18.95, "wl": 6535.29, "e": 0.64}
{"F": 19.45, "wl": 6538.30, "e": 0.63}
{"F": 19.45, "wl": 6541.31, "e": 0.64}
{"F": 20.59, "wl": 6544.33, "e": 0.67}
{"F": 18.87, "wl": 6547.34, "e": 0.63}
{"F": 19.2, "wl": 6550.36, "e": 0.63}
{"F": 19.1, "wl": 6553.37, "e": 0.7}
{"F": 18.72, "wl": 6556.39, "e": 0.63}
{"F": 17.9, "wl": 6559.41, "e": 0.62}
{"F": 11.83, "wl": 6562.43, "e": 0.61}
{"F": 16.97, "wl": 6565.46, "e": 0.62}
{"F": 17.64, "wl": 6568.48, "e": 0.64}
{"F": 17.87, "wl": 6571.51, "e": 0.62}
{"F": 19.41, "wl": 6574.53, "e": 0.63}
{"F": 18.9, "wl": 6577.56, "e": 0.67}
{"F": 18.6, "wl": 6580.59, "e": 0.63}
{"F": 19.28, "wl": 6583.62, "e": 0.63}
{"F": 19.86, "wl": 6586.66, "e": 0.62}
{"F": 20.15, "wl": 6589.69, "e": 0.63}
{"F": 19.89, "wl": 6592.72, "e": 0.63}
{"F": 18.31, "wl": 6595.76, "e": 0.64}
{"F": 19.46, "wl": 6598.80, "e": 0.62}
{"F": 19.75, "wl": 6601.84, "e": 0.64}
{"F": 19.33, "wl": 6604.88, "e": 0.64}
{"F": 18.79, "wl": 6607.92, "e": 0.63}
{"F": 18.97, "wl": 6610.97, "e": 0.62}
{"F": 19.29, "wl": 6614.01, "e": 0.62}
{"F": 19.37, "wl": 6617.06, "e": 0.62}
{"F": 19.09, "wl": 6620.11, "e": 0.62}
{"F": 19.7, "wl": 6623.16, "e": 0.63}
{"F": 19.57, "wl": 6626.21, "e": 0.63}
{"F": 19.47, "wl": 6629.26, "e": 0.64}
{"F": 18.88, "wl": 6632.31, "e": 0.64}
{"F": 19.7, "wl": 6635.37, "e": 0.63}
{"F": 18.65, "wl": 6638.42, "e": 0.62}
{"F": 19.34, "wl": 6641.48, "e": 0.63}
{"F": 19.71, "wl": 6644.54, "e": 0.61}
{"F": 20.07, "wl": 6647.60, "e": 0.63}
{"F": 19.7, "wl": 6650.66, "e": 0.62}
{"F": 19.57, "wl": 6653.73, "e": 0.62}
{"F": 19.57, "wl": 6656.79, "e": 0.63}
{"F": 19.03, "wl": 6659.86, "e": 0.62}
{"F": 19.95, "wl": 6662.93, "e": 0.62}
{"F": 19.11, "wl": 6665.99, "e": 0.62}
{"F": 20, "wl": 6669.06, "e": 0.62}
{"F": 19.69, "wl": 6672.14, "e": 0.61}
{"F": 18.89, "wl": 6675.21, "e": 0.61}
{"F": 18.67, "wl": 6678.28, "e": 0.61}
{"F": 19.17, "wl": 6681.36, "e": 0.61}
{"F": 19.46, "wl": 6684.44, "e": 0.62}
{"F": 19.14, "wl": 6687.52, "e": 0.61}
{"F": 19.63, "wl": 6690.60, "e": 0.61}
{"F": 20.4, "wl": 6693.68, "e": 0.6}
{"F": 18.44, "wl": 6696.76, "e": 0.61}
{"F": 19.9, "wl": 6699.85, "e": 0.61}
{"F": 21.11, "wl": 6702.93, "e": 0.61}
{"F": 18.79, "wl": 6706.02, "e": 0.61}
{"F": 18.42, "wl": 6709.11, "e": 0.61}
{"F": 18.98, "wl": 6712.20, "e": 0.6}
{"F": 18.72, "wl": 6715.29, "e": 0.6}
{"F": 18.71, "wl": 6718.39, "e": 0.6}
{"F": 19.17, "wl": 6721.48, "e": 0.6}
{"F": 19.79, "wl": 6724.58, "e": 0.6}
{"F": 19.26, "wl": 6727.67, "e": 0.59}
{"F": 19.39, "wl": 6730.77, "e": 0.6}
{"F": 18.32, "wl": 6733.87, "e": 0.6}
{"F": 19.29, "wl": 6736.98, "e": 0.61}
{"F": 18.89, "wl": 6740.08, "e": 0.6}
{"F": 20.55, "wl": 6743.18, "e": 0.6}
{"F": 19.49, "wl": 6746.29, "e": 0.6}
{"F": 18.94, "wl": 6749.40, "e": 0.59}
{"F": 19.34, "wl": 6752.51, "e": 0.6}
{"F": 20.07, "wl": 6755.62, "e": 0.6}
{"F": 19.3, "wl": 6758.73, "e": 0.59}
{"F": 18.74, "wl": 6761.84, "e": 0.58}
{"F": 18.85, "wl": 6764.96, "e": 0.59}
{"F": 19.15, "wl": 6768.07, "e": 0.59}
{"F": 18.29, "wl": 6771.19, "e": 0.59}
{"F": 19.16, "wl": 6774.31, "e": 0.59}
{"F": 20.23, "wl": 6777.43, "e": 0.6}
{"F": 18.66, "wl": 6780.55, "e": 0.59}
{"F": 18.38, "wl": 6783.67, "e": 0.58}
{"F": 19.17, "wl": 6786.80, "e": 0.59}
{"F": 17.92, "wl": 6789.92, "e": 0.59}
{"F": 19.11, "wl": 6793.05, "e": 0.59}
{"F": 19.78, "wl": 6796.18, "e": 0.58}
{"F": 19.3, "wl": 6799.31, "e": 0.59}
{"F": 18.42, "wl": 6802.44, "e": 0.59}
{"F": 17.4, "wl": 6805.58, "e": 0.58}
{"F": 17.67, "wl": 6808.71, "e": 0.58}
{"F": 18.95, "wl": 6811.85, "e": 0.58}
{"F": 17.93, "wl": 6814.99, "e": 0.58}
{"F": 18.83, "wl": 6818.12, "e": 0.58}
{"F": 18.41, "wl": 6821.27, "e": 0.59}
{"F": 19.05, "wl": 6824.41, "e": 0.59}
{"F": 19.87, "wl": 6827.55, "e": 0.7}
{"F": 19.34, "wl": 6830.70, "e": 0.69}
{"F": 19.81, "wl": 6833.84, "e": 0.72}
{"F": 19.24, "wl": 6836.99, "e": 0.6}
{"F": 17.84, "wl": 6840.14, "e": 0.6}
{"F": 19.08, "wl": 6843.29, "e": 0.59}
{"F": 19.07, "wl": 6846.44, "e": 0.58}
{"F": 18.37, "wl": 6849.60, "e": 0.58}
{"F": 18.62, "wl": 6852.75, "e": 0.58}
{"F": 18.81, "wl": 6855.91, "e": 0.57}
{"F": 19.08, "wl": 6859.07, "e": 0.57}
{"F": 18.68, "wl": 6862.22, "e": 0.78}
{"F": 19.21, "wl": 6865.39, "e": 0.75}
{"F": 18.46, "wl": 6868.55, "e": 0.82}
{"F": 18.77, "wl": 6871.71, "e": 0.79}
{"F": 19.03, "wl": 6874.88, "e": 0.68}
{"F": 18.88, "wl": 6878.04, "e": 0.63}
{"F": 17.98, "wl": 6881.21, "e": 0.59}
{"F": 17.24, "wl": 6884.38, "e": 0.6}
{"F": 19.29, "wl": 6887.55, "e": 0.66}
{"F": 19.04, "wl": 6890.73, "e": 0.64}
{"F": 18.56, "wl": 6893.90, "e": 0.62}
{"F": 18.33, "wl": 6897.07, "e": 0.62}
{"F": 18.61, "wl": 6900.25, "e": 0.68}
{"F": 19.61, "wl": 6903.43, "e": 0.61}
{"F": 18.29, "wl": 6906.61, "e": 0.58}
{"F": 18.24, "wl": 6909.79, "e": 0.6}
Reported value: 1.03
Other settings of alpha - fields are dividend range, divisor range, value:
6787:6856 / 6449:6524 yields 1.05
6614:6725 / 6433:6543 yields 1.04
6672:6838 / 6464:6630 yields 1.05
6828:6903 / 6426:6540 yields 1.07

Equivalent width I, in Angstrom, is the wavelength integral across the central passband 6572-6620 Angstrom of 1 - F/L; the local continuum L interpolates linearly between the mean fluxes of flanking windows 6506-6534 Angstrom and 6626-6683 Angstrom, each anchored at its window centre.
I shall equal 1.01 Angstrom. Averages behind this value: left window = 20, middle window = 19.3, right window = 19.4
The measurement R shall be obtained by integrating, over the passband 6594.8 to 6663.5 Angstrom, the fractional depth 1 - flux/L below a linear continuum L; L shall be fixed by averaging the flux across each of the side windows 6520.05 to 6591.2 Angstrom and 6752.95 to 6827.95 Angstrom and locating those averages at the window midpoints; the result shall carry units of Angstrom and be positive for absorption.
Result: -2.12 Angstrom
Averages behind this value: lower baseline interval 18.7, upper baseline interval 18.9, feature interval 19.4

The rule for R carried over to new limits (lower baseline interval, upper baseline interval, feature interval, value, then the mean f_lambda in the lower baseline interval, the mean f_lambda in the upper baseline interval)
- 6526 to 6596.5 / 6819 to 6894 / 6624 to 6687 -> -2.1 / 18.8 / 18.8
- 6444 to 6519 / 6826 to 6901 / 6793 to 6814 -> 0.4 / 19.8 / 18.8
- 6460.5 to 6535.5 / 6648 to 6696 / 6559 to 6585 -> 2.7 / 19.7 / 19.5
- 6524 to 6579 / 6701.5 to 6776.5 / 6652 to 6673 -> -0.7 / 18.6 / 19.2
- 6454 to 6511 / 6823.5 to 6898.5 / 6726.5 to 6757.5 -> -0.4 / 19.7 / 18.8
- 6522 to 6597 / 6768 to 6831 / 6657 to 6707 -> -1.9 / 18.8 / 18.8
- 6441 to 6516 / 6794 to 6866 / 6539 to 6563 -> 1.4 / 19.9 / 18.8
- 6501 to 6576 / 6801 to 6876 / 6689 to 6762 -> -1.7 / 19.1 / 18.7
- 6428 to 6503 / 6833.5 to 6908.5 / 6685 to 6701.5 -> -0.3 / 19.6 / 18.7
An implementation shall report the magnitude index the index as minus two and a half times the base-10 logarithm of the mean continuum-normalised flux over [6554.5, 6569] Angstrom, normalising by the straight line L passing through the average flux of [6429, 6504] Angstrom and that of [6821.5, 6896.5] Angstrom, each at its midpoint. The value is 0.17 mag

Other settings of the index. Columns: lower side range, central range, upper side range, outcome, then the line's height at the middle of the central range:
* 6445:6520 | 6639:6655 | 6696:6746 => -0.010 mag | 19.4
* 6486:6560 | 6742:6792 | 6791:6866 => -0.009 mag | 19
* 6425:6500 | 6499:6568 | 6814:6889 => 0.018 mag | 19.5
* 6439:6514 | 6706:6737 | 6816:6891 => 0.011 mag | 19.2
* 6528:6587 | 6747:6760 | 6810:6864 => -0.036 mag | 18.8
